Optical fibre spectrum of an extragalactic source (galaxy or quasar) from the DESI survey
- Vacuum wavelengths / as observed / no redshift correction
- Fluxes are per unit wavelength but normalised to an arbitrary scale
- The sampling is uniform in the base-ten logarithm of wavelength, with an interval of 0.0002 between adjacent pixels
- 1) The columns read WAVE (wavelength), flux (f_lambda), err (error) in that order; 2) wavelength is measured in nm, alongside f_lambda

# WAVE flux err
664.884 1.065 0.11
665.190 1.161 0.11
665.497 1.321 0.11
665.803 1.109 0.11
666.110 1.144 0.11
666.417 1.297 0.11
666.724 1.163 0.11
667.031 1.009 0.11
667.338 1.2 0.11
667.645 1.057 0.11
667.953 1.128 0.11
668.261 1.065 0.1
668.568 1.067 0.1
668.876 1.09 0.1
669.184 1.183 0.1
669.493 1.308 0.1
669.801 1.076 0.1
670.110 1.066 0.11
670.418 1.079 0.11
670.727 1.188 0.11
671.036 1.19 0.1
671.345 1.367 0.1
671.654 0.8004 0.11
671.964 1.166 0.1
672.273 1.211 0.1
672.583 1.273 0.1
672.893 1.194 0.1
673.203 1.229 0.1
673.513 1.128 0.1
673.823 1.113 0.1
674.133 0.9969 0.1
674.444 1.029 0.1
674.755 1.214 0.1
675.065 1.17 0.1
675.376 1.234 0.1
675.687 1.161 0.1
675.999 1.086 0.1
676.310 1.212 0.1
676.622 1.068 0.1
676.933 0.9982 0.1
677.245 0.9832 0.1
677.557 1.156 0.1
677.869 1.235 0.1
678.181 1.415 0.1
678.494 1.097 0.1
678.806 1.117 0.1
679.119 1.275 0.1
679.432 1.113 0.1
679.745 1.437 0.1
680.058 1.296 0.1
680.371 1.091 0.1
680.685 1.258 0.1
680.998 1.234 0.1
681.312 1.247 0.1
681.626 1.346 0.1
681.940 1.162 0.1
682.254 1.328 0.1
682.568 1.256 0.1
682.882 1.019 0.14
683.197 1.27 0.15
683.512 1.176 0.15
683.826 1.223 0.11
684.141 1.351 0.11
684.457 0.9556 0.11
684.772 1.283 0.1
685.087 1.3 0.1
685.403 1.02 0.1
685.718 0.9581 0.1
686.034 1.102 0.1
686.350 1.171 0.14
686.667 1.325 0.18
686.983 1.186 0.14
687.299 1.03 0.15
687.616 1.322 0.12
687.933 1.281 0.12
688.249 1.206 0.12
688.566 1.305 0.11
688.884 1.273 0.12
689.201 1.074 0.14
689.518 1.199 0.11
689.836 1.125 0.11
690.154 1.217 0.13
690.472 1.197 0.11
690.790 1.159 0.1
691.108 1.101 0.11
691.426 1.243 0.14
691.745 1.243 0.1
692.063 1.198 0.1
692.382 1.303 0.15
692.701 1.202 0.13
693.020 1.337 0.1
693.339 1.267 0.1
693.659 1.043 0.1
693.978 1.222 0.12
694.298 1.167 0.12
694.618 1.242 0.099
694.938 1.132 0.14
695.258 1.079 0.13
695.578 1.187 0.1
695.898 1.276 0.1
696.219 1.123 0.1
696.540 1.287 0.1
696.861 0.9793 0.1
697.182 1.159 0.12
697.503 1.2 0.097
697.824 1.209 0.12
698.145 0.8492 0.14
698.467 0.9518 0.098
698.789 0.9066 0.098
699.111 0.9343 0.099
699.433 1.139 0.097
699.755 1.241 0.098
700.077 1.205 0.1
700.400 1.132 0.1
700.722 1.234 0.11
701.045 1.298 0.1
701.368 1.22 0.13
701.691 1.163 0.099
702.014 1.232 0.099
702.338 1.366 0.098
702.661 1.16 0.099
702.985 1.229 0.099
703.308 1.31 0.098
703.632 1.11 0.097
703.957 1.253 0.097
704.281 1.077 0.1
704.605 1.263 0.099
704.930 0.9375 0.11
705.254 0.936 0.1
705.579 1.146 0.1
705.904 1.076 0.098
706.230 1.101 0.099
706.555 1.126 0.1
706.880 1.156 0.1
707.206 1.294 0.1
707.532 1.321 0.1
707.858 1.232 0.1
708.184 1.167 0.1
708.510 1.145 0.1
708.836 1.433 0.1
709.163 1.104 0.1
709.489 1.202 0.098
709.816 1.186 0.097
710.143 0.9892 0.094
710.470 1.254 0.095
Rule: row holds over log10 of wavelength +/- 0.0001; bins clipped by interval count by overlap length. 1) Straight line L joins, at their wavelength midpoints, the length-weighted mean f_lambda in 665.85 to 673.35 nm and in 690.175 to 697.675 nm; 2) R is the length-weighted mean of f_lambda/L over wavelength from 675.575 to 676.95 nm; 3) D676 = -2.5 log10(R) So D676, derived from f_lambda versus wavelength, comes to 0.04 mag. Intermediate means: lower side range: 1.15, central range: 1.11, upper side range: 1.19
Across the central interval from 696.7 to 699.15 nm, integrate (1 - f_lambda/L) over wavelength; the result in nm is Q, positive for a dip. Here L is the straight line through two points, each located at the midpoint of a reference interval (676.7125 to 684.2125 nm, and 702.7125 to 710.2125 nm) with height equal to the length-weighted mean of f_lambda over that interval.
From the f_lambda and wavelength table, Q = 0.32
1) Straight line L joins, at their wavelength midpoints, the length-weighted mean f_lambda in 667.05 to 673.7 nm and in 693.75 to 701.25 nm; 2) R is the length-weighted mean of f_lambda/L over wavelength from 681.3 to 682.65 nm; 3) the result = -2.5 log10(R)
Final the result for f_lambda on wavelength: -0.12 mag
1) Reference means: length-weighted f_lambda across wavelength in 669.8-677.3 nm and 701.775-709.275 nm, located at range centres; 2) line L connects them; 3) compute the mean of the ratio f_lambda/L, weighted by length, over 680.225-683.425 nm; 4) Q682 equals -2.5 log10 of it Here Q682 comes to -0.07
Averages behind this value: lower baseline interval 1.13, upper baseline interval 1.18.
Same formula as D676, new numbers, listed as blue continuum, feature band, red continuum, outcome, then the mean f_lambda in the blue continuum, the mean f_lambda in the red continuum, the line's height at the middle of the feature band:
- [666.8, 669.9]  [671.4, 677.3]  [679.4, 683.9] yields 0.04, 1.12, 1.23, 1.17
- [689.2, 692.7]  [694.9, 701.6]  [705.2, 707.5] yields 0.03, 1.19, 1.14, 1.17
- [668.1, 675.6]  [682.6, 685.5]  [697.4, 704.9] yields -0.03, 1.14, 1.16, 1.15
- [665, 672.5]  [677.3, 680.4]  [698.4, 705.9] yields -0.07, 1.14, 1.15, 1.15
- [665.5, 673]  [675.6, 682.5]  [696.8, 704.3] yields -0.05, 1.15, 1.15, 1.15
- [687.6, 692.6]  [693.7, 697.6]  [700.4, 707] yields 0.03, 1.21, 1.17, 1.19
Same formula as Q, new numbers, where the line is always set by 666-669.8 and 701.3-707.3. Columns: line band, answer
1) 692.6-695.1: -0.10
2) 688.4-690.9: -0.09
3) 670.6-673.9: -0.08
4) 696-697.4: 0.02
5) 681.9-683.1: -0.05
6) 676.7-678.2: 0.02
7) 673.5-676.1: 0.04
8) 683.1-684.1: -0.07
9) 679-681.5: -0.21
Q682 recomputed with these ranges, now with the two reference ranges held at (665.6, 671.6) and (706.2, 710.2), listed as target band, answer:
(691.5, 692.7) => -0.06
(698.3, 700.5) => 0.11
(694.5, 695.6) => 0.02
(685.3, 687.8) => 0.02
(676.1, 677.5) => 0.08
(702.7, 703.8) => -0.02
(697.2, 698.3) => 0.08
